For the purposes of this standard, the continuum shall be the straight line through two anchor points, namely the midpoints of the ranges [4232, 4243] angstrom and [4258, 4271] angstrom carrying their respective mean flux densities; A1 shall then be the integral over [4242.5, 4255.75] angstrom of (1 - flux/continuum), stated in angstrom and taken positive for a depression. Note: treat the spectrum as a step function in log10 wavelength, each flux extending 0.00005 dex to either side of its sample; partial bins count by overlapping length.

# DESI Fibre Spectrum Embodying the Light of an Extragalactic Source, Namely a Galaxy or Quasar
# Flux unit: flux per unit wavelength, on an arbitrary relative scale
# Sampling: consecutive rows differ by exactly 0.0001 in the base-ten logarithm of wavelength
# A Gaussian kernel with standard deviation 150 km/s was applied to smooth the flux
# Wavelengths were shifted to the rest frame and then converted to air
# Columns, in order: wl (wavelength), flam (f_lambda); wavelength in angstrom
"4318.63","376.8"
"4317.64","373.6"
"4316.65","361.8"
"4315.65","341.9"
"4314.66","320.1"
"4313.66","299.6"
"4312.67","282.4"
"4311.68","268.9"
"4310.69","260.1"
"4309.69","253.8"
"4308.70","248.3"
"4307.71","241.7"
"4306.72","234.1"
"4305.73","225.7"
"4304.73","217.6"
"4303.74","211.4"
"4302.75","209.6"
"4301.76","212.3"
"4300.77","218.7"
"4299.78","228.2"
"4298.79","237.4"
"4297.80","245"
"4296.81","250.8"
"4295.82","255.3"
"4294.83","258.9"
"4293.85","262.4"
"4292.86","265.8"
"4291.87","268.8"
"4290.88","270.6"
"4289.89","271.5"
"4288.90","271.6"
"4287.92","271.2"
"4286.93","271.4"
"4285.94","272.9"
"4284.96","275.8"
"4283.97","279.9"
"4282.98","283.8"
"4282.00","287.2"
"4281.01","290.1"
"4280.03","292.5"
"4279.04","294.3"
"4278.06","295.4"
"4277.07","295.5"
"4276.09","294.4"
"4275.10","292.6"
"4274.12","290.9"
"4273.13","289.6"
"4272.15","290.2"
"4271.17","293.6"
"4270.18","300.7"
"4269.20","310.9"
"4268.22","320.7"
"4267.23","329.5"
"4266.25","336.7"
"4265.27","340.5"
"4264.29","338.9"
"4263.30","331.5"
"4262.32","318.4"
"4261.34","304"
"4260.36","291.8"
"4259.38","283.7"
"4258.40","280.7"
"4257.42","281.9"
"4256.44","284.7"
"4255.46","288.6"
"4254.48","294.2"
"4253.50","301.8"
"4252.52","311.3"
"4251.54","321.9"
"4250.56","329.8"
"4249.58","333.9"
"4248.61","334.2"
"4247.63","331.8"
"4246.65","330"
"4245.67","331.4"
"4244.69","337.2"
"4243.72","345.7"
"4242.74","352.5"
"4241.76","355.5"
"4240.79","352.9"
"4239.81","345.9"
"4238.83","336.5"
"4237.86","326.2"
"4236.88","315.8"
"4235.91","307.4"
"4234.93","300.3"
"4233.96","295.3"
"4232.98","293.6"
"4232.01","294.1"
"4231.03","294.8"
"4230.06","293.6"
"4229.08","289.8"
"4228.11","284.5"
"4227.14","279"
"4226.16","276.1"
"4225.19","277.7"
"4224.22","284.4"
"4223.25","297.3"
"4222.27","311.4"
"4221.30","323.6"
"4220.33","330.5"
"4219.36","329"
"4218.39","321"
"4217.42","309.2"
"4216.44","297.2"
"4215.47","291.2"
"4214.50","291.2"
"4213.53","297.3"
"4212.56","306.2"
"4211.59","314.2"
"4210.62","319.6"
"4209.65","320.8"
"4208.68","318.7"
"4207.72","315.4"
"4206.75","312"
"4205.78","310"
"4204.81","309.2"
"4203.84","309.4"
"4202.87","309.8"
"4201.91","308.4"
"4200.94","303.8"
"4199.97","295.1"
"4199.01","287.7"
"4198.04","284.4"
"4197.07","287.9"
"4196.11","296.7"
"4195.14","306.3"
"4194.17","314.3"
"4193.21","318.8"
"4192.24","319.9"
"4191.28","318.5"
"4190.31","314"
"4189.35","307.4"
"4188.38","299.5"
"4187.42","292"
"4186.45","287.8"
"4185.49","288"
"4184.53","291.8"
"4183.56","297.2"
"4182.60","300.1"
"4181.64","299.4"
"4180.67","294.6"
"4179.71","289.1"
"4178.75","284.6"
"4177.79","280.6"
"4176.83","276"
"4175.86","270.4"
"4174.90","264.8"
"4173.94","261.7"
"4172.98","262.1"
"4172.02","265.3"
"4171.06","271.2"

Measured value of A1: -0.2 angstrom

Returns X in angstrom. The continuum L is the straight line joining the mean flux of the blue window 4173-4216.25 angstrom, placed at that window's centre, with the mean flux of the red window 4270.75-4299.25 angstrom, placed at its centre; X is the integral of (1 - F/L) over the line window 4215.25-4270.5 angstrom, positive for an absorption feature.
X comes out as -4.97 angstrom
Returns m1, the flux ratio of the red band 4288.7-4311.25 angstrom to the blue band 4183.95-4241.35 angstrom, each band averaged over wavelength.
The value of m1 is 0.80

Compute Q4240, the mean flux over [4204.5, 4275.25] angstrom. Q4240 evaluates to 311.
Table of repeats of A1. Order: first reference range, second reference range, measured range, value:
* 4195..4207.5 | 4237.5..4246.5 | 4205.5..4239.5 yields 1.9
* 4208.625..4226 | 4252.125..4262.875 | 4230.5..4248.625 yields -1.5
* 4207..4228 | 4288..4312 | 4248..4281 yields -4.2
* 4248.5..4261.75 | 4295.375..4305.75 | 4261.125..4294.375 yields -3.6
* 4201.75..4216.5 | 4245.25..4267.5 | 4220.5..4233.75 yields 0.7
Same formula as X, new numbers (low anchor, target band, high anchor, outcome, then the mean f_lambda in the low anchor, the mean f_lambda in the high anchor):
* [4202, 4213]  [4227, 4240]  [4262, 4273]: 0.5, 313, 318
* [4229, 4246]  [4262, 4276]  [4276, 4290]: -0.8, 321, 283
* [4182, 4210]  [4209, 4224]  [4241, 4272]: -0.1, 304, 318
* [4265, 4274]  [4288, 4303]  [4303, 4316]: 1.5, 311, 260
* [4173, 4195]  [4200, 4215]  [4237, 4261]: -0.3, 294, 320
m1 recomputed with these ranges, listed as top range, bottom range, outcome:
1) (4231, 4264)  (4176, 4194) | 1.06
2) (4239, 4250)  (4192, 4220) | 1.11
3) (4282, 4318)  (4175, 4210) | 0.88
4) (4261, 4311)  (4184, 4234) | 0.91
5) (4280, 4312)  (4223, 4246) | 0.82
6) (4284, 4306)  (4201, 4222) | 0.80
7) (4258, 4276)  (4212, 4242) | 1.00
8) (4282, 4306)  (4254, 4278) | 0.83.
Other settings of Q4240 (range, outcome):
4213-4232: 299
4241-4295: 302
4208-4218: 307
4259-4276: 309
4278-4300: 270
